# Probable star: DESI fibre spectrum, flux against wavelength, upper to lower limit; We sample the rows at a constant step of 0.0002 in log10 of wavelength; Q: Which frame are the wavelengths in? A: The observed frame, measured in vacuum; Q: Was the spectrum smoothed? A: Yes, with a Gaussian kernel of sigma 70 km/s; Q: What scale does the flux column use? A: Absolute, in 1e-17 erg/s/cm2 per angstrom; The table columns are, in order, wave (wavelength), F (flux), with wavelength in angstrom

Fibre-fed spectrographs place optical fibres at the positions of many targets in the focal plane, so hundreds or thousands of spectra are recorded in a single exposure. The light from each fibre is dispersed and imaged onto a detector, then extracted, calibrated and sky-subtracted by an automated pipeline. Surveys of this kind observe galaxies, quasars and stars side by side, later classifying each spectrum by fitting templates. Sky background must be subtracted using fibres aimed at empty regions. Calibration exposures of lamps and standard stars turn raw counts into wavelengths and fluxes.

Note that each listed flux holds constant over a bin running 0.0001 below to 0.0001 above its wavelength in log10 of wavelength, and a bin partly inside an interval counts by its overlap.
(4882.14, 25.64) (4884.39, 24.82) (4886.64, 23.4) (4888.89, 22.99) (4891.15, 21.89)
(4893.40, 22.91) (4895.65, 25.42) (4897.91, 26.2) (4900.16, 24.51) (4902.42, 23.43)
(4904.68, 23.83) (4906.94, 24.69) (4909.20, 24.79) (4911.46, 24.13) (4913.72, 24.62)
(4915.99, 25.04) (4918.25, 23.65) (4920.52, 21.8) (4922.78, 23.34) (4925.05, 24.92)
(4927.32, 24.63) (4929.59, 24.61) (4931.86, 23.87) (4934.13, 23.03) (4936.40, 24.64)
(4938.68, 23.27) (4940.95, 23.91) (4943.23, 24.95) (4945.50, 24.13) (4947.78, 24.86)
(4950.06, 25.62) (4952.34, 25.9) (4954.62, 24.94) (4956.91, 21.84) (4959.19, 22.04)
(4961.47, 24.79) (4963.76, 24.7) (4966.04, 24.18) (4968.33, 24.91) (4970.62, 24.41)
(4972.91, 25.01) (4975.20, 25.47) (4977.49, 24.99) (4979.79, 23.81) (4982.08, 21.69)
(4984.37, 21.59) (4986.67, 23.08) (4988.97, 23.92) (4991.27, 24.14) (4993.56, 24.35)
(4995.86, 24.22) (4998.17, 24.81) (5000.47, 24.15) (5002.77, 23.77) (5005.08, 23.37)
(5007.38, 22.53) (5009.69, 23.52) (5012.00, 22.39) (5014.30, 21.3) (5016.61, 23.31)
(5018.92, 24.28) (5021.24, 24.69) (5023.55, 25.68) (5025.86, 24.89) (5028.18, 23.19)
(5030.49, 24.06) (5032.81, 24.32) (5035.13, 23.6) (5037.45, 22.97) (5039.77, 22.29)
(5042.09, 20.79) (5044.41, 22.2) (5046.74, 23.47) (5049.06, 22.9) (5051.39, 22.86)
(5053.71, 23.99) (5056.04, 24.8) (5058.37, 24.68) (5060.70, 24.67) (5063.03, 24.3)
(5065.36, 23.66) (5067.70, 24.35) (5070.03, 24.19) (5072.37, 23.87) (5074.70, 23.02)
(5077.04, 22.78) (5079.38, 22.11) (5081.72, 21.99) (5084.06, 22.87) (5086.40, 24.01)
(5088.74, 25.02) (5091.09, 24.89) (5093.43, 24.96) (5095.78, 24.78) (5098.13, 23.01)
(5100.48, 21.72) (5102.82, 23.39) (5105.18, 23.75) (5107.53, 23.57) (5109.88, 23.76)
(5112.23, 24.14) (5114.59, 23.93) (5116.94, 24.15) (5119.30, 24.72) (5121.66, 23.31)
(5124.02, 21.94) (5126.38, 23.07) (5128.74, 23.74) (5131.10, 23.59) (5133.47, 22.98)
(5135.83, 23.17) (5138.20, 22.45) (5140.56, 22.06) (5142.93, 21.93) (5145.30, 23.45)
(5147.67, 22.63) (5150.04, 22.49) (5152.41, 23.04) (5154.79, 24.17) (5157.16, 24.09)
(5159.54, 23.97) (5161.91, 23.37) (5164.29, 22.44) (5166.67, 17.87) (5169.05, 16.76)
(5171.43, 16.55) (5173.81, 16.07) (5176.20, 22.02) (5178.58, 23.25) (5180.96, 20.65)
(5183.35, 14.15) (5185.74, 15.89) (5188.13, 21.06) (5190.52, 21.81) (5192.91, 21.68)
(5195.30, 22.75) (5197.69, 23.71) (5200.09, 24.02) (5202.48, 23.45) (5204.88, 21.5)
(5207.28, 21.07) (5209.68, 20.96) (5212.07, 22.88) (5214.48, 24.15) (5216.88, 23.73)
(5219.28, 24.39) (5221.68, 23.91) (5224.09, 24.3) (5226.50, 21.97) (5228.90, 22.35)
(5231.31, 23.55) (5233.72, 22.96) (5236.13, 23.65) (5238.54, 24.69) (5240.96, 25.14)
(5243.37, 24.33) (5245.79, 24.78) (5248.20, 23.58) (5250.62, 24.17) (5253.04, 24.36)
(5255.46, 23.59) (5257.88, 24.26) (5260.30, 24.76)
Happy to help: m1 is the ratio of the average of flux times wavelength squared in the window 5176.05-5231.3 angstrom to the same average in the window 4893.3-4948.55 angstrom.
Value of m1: 1.0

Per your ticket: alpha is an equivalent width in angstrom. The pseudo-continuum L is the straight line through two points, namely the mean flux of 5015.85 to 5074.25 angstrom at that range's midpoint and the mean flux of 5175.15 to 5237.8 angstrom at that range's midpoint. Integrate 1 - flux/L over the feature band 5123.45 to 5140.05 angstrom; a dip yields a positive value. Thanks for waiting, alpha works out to -0.1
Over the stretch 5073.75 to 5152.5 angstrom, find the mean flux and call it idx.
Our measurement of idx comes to 23.3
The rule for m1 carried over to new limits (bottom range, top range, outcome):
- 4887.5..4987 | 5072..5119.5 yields 1.05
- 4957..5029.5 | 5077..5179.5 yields 1.01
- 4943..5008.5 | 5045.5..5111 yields 1.03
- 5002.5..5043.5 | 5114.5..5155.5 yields 1.03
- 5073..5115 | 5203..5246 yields 1.04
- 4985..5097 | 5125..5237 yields 0.98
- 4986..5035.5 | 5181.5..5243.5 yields 1.02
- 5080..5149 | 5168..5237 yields 0.95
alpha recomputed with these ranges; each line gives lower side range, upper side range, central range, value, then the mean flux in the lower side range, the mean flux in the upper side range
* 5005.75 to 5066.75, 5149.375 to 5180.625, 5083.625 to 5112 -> -1.82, 23.5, 21.2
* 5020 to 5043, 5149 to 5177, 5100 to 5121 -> -1.57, 23.7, 21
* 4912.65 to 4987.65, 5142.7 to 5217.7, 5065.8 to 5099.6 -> -1.67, 24.1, 21.5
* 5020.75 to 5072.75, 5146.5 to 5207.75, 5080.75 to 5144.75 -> -2.86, 23.7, 21.2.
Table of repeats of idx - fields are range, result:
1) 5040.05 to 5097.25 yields 23.6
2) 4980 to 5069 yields 23.6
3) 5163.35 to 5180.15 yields 19.3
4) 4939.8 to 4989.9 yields 24.1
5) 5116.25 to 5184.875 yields 21.8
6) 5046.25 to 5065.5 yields 24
